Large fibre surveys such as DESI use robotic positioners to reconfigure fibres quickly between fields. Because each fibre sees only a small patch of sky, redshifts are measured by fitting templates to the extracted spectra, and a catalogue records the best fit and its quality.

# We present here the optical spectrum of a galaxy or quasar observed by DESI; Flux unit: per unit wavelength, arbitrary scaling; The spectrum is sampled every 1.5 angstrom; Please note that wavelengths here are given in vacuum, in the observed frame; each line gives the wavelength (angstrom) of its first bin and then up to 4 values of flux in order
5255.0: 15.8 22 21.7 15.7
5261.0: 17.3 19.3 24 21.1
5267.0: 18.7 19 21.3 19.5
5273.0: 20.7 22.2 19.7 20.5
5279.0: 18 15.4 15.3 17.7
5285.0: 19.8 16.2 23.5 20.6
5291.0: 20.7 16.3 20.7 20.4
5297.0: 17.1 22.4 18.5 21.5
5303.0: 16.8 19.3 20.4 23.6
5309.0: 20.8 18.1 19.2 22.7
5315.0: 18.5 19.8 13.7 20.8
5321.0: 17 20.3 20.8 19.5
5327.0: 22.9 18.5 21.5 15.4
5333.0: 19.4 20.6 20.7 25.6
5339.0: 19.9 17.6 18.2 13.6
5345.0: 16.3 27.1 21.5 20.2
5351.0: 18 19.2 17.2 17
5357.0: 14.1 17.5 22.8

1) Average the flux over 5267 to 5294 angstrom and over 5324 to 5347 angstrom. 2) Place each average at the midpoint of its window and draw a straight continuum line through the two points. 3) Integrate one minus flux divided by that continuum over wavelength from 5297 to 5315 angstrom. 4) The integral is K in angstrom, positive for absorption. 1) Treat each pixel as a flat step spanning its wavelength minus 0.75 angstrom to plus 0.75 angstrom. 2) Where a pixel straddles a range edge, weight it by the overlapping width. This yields -0.6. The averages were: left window 19.2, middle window 20.1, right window 19.7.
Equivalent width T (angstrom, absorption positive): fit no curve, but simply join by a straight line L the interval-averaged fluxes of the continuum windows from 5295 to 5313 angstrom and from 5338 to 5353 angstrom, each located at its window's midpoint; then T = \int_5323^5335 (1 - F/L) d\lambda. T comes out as -0.2 angstrom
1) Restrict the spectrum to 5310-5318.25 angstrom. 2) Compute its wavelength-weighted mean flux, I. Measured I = 19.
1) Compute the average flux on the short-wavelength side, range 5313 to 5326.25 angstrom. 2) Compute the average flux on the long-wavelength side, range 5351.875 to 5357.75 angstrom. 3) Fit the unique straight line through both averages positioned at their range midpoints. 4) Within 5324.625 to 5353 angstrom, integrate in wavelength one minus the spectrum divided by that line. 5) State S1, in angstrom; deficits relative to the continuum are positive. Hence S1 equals -3.0 angstrom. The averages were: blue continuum 19.2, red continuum 16.8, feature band 19.8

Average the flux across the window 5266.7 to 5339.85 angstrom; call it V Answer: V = 19.6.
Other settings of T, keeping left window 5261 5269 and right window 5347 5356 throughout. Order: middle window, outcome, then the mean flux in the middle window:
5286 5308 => -0.1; 19.9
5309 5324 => 0.4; 19.1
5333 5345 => 0.0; 19.3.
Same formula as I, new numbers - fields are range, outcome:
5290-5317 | 19.8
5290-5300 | 19.5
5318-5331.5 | 19.5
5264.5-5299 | 19.4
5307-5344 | 19.6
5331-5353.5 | 19.6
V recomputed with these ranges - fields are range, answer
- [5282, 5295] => 19.2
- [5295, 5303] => 19.7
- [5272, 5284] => 18.7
